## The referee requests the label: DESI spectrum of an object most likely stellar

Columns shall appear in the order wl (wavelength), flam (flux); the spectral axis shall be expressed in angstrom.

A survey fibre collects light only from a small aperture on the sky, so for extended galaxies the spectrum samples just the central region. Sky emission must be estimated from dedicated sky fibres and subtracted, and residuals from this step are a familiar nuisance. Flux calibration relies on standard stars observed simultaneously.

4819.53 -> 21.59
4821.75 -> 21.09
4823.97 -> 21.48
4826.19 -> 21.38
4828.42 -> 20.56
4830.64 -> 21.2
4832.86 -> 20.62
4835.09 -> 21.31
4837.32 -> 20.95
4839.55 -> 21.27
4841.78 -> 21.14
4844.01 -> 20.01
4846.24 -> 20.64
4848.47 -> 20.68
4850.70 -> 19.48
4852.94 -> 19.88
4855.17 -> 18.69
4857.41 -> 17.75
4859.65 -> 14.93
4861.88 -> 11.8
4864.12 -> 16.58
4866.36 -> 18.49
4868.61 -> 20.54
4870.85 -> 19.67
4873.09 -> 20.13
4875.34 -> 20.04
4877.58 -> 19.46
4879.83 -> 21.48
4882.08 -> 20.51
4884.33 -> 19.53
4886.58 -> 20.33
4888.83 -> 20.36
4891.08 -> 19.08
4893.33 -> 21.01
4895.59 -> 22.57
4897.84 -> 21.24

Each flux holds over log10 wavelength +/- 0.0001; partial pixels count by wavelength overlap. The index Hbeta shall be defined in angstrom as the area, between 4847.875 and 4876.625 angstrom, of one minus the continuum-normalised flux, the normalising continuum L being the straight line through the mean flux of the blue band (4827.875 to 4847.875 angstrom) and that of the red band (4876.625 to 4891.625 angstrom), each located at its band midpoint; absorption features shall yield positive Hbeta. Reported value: 3.0 angstrom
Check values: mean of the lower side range 20.9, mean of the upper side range 20.1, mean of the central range 18.3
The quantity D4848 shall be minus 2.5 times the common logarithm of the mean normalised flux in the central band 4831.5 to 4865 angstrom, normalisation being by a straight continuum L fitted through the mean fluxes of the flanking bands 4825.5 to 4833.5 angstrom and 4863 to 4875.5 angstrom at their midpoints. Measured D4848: 0.059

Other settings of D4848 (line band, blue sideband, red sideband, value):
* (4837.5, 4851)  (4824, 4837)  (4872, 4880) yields 0.01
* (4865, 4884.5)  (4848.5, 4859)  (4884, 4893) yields -0.02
